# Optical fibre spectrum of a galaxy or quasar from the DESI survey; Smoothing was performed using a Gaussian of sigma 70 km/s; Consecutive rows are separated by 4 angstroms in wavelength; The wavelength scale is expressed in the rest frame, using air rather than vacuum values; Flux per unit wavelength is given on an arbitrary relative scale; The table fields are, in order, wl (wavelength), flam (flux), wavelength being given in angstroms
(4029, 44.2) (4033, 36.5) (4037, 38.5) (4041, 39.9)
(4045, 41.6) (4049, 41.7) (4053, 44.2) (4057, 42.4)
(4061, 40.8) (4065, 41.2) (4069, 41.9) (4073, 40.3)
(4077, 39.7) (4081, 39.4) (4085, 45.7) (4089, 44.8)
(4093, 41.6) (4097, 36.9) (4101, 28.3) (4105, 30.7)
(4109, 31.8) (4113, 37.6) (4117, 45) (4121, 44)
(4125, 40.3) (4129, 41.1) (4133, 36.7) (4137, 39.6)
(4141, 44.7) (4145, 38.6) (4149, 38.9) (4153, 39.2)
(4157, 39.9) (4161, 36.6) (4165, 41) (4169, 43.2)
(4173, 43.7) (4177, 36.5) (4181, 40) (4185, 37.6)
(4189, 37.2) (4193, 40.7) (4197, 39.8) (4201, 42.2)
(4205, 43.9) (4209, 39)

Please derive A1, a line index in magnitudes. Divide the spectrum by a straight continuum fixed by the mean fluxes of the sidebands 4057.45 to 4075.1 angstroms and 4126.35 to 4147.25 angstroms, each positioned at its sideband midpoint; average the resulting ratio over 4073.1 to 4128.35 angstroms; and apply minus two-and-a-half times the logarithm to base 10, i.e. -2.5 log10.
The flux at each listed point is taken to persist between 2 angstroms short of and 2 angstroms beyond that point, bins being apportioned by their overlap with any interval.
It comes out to 0.045 mag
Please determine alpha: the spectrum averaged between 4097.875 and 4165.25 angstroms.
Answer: 38.4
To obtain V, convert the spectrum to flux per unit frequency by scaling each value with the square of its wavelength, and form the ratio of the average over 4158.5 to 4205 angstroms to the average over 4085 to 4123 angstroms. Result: 1.1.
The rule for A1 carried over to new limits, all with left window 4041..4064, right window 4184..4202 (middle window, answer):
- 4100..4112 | 0.301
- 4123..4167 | 0.016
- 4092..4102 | 0.153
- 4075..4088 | -0.012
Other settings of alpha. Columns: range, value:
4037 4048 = 40.4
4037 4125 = 40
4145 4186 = 39.7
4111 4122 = 42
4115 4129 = 42.8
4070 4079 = 40.2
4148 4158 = 39.3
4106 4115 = 34.3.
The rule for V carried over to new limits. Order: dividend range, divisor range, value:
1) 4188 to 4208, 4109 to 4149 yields 1.05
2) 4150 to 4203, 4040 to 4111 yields 1.06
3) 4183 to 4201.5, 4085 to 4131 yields 1.06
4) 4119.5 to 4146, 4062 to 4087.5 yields 1.01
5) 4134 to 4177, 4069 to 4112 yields 1.09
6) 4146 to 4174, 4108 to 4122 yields 1.03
